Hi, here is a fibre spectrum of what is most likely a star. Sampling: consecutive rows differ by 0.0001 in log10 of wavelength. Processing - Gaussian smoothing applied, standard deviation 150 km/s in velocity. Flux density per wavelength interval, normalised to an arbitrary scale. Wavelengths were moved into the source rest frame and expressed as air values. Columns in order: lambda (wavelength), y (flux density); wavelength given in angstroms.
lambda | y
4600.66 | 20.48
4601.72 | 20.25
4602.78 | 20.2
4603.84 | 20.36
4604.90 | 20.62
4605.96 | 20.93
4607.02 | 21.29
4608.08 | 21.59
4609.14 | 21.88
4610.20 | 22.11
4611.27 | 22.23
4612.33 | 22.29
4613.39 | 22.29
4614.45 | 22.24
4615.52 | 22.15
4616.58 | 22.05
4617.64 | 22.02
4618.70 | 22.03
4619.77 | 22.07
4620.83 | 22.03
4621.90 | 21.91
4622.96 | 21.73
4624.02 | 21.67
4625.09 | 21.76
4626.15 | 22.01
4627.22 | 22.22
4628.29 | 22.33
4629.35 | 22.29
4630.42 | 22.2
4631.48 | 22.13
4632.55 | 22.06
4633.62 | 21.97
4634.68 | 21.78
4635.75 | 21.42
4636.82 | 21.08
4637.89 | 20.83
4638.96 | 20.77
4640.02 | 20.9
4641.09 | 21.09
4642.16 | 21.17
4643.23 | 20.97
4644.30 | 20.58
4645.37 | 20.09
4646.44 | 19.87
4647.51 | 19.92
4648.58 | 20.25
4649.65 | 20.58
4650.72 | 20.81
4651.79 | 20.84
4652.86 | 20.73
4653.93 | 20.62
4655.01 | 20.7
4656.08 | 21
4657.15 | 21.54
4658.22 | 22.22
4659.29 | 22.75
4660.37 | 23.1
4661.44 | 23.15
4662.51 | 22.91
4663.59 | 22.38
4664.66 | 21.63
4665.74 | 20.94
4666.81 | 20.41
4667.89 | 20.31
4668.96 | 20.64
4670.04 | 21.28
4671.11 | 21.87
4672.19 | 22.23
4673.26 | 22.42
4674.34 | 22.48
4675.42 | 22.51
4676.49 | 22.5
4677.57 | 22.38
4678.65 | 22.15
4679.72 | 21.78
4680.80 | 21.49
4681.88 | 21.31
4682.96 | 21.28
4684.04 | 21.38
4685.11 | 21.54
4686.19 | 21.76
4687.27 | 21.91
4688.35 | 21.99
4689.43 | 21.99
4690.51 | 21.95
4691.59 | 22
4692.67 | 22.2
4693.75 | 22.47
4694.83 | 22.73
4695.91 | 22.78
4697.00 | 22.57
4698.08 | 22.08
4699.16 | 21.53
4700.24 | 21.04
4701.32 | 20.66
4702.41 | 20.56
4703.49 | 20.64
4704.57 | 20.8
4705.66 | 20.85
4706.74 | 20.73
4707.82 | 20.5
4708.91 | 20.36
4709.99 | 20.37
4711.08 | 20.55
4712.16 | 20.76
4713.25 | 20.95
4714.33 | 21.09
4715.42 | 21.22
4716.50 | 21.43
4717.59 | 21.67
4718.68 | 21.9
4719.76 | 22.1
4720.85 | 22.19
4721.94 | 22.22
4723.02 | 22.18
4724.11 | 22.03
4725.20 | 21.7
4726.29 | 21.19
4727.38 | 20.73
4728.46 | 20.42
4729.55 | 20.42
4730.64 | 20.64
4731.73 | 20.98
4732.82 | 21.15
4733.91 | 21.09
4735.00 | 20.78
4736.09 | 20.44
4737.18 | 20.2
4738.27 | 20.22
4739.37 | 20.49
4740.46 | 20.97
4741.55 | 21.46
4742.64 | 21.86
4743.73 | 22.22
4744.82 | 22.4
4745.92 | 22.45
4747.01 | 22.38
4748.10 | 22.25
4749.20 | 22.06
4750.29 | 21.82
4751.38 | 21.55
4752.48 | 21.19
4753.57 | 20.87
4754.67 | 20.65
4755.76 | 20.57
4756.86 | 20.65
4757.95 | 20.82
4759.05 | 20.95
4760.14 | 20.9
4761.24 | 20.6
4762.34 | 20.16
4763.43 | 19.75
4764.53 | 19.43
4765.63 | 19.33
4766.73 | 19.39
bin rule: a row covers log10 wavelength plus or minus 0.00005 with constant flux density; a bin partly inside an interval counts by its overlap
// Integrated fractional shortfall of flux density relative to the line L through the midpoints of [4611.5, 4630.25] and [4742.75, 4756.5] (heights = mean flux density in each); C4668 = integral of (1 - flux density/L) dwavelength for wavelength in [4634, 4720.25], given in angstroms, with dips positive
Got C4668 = 1.9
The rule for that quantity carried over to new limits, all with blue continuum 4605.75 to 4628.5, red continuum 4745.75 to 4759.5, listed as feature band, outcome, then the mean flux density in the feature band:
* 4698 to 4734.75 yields 0.69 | 21.1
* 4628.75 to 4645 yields 0.34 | 21.4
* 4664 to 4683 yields 0.05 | 21.7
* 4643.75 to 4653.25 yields 0.62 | 20.4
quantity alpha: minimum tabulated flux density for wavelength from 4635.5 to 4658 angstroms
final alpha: 19.87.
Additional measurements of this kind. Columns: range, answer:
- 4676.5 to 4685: 21.28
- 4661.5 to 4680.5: 20.31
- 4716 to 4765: 19.43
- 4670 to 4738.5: 20.2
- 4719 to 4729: 20.42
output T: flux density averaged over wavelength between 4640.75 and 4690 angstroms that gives 21.5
